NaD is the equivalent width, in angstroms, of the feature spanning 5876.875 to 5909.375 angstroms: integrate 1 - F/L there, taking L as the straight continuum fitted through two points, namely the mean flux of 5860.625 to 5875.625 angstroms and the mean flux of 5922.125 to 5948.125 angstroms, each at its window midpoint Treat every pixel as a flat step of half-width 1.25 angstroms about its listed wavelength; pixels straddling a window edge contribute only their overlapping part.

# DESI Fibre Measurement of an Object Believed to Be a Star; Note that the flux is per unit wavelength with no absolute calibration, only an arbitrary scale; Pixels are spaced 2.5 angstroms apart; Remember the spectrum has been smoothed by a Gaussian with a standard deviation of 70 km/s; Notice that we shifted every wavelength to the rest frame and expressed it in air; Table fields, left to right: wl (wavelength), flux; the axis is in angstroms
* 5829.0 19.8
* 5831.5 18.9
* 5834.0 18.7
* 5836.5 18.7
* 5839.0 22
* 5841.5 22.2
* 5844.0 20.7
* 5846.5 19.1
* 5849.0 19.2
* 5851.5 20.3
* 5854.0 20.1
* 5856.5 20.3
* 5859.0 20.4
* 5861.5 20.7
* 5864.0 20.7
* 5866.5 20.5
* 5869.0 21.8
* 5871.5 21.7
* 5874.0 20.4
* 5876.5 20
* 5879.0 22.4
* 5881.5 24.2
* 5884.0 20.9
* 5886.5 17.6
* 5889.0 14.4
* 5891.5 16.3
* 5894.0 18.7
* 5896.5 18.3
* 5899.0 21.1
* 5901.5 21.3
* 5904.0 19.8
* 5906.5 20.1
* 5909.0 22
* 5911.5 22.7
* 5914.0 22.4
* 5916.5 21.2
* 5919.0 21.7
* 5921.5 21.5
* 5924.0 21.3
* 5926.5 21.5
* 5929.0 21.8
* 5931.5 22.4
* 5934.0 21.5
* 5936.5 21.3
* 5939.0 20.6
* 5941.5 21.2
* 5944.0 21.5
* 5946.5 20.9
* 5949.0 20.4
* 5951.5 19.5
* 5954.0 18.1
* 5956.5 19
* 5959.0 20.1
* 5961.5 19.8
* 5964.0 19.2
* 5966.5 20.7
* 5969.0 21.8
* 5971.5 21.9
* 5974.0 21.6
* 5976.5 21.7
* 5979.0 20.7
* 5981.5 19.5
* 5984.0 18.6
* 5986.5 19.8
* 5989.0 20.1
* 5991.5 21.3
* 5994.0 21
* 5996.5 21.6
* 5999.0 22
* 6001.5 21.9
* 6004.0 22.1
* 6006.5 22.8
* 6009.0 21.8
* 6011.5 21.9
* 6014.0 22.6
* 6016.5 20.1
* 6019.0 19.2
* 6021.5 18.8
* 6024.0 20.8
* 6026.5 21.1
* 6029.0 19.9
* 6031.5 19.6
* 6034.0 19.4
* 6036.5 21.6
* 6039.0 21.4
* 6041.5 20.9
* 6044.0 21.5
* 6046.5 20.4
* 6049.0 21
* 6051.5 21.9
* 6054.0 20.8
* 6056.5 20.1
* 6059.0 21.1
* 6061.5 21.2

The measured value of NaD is 2.1 angstroms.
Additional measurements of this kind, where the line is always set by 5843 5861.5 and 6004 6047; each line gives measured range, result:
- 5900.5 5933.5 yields -1.9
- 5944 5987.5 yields 0.7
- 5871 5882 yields -0.8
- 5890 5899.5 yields 0.9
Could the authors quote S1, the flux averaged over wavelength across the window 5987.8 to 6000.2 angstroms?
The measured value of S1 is 21.2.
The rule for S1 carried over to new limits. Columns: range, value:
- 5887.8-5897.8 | 17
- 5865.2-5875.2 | 21.1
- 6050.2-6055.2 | 21.4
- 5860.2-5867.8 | 20.6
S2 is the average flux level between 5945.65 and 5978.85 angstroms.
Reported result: 20.4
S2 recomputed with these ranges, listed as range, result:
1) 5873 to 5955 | 20.6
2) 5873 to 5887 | 21.1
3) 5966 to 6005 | 21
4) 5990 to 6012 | 21.8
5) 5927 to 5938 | 21.7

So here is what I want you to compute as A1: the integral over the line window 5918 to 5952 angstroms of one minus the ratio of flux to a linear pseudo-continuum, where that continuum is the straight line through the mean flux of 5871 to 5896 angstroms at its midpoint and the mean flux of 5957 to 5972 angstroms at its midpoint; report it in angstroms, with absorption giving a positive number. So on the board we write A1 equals -1.9 angstroms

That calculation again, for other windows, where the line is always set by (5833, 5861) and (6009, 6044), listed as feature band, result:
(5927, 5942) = -0.8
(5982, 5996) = 0.2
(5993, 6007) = -0.9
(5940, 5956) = 0.2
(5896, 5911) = -0.2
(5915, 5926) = -0.6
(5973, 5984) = 0.0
